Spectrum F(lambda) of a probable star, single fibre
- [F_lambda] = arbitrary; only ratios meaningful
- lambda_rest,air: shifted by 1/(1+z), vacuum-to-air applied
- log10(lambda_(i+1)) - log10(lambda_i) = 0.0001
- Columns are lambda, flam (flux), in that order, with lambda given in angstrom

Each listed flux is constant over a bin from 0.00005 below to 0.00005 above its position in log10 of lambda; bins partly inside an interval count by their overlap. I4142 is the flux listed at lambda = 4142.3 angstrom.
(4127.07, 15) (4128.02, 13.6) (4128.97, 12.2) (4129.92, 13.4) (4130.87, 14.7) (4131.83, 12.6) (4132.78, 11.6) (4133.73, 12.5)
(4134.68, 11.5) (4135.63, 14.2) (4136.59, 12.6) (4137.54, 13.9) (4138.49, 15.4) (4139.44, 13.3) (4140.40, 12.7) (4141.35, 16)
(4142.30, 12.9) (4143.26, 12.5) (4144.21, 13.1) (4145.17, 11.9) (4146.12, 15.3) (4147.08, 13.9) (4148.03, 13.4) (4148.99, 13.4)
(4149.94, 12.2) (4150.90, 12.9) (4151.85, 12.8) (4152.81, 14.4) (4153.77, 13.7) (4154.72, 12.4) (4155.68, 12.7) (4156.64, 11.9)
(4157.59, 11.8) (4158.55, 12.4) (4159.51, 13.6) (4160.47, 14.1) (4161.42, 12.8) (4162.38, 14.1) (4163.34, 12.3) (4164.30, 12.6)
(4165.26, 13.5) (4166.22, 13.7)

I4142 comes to 12.9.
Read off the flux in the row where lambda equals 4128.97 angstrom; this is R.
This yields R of 12.2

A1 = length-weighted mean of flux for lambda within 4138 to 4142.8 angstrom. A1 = 14.1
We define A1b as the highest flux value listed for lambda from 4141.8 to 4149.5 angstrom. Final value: 15.3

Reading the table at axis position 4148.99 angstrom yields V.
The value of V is 13.4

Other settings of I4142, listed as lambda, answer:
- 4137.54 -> 13.9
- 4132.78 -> 11.6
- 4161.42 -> 12.8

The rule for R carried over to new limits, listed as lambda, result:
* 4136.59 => 12.6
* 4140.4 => 12.7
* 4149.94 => 12.2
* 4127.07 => 15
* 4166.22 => 13.7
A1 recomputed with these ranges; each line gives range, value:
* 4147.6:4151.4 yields 13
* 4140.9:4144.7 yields 13.6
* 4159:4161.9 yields 13.5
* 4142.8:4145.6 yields 12.5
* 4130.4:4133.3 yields 12.9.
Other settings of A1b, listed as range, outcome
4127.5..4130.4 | 13.6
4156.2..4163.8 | 14.1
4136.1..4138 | 13.9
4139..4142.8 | 16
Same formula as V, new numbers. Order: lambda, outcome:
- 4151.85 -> 12.8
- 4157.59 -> 11.8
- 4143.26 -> 12.5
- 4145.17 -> 11.9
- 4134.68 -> 11.5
